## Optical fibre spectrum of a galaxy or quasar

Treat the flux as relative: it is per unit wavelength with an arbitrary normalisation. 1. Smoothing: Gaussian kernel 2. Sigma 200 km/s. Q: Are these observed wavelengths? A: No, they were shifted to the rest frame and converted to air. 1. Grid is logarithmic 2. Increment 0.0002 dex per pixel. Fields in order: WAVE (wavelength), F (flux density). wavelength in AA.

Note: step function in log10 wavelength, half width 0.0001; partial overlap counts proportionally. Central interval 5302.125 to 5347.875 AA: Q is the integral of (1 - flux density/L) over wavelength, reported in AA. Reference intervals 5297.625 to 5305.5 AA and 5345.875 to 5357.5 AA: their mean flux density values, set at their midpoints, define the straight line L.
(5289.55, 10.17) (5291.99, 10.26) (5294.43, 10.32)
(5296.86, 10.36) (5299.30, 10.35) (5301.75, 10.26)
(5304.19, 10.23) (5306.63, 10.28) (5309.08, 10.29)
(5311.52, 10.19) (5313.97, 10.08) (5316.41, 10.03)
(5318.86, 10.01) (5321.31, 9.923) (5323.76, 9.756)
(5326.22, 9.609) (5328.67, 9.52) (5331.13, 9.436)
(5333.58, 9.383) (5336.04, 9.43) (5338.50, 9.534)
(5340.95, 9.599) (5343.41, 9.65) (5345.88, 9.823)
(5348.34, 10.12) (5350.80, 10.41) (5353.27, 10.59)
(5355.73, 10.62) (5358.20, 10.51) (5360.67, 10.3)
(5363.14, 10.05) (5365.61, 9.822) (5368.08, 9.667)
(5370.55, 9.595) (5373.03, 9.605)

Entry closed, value 2.18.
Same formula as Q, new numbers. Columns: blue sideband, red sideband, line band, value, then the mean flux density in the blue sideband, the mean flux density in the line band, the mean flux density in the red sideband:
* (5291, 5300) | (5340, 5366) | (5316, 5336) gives 1.1 AA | 10.3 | 9.67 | 10.1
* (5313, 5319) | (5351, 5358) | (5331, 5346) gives 1.2 AA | 10.1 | 9.54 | 10.6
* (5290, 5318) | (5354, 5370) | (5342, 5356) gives 0.0 AA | 10.2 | 10.2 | 10.2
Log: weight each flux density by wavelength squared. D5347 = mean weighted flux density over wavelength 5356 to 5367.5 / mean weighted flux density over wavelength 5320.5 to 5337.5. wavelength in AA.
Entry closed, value 1.08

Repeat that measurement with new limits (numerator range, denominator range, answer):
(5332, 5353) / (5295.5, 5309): 0.96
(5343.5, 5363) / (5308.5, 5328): 1.05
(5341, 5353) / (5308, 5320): 1.00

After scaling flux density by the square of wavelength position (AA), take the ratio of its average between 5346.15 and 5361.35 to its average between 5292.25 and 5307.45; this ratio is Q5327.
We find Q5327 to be 1.03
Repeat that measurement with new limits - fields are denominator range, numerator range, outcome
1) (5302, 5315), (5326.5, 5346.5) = 0.94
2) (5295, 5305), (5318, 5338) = 0.94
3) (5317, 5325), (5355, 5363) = 1.07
